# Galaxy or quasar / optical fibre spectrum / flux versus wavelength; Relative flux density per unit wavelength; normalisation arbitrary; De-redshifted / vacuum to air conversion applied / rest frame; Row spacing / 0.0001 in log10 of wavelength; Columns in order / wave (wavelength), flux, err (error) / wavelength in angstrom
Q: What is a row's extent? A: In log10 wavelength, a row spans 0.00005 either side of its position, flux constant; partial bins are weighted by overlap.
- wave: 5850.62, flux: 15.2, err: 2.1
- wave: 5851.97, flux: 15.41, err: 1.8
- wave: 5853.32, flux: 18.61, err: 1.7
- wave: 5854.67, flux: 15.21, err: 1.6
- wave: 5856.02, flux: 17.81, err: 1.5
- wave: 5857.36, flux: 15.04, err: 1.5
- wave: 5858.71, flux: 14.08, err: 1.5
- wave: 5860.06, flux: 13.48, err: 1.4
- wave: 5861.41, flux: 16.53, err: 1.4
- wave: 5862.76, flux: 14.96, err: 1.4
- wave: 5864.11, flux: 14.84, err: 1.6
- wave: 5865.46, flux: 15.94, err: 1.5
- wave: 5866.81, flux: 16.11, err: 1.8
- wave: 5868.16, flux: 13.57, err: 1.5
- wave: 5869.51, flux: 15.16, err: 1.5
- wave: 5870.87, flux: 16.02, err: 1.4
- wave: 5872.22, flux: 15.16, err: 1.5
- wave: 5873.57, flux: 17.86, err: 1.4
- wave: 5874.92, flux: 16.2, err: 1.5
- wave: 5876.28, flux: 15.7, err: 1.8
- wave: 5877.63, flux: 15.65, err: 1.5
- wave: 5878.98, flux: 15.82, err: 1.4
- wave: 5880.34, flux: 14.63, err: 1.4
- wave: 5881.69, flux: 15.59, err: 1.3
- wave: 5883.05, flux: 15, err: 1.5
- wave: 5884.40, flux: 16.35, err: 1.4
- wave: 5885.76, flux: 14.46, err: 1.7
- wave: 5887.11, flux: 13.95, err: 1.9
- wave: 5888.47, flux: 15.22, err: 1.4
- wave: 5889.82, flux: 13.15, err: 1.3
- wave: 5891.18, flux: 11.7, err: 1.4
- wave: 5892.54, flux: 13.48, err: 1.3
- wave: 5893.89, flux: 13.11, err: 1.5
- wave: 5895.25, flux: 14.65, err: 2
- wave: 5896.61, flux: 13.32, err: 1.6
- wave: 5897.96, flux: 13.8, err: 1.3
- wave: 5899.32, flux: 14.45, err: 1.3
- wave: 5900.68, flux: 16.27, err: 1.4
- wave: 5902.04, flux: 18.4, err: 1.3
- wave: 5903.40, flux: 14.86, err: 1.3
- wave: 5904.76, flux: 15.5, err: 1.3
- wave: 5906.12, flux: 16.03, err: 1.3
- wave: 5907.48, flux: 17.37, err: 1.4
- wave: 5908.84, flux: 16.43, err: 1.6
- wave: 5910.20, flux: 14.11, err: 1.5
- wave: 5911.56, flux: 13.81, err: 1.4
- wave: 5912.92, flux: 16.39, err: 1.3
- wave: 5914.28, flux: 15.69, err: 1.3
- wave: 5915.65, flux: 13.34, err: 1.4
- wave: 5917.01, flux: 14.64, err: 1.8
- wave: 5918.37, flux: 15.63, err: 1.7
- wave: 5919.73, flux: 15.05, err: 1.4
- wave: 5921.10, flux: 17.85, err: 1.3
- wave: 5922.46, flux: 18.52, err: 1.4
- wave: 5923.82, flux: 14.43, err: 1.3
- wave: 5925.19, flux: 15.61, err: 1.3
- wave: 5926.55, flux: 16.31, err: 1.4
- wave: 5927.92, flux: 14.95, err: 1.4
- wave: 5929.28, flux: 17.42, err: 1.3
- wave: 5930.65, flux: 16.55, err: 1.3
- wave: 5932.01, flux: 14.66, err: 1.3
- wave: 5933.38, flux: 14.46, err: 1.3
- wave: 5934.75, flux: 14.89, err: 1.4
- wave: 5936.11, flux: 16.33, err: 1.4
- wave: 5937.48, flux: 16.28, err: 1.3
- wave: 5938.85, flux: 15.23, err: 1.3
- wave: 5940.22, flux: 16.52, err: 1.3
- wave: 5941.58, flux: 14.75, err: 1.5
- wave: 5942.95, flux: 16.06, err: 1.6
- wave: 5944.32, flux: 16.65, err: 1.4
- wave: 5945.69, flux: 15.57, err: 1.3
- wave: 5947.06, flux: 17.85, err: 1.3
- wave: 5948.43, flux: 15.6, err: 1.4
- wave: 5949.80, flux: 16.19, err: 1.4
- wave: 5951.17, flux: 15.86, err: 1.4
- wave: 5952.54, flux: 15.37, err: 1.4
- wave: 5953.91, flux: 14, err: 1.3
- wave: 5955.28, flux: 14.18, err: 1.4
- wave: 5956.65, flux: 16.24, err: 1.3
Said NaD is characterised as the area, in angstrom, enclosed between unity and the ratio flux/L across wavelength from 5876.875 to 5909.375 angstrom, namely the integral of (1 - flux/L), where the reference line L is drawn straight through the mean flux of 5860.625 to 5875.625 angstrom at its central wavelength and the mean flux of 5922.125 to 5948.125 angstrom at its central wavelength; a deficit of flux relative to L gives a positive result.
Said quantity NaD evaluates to 1.6 angstrom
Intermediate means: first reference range 15.6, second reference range 15.9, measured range 15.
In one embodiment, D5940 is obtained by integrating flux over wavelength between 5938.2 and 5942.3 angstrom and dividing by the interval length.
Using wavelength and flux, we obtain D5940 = 15.5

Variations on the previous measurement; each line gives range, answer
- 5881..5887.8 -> 15.1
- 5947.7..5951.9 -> 15.9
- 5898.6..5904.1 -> 16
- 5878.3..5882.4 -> 15.3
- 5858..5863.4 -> 14.8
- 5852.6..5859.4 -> 16.1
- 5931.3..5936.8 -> 15.1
